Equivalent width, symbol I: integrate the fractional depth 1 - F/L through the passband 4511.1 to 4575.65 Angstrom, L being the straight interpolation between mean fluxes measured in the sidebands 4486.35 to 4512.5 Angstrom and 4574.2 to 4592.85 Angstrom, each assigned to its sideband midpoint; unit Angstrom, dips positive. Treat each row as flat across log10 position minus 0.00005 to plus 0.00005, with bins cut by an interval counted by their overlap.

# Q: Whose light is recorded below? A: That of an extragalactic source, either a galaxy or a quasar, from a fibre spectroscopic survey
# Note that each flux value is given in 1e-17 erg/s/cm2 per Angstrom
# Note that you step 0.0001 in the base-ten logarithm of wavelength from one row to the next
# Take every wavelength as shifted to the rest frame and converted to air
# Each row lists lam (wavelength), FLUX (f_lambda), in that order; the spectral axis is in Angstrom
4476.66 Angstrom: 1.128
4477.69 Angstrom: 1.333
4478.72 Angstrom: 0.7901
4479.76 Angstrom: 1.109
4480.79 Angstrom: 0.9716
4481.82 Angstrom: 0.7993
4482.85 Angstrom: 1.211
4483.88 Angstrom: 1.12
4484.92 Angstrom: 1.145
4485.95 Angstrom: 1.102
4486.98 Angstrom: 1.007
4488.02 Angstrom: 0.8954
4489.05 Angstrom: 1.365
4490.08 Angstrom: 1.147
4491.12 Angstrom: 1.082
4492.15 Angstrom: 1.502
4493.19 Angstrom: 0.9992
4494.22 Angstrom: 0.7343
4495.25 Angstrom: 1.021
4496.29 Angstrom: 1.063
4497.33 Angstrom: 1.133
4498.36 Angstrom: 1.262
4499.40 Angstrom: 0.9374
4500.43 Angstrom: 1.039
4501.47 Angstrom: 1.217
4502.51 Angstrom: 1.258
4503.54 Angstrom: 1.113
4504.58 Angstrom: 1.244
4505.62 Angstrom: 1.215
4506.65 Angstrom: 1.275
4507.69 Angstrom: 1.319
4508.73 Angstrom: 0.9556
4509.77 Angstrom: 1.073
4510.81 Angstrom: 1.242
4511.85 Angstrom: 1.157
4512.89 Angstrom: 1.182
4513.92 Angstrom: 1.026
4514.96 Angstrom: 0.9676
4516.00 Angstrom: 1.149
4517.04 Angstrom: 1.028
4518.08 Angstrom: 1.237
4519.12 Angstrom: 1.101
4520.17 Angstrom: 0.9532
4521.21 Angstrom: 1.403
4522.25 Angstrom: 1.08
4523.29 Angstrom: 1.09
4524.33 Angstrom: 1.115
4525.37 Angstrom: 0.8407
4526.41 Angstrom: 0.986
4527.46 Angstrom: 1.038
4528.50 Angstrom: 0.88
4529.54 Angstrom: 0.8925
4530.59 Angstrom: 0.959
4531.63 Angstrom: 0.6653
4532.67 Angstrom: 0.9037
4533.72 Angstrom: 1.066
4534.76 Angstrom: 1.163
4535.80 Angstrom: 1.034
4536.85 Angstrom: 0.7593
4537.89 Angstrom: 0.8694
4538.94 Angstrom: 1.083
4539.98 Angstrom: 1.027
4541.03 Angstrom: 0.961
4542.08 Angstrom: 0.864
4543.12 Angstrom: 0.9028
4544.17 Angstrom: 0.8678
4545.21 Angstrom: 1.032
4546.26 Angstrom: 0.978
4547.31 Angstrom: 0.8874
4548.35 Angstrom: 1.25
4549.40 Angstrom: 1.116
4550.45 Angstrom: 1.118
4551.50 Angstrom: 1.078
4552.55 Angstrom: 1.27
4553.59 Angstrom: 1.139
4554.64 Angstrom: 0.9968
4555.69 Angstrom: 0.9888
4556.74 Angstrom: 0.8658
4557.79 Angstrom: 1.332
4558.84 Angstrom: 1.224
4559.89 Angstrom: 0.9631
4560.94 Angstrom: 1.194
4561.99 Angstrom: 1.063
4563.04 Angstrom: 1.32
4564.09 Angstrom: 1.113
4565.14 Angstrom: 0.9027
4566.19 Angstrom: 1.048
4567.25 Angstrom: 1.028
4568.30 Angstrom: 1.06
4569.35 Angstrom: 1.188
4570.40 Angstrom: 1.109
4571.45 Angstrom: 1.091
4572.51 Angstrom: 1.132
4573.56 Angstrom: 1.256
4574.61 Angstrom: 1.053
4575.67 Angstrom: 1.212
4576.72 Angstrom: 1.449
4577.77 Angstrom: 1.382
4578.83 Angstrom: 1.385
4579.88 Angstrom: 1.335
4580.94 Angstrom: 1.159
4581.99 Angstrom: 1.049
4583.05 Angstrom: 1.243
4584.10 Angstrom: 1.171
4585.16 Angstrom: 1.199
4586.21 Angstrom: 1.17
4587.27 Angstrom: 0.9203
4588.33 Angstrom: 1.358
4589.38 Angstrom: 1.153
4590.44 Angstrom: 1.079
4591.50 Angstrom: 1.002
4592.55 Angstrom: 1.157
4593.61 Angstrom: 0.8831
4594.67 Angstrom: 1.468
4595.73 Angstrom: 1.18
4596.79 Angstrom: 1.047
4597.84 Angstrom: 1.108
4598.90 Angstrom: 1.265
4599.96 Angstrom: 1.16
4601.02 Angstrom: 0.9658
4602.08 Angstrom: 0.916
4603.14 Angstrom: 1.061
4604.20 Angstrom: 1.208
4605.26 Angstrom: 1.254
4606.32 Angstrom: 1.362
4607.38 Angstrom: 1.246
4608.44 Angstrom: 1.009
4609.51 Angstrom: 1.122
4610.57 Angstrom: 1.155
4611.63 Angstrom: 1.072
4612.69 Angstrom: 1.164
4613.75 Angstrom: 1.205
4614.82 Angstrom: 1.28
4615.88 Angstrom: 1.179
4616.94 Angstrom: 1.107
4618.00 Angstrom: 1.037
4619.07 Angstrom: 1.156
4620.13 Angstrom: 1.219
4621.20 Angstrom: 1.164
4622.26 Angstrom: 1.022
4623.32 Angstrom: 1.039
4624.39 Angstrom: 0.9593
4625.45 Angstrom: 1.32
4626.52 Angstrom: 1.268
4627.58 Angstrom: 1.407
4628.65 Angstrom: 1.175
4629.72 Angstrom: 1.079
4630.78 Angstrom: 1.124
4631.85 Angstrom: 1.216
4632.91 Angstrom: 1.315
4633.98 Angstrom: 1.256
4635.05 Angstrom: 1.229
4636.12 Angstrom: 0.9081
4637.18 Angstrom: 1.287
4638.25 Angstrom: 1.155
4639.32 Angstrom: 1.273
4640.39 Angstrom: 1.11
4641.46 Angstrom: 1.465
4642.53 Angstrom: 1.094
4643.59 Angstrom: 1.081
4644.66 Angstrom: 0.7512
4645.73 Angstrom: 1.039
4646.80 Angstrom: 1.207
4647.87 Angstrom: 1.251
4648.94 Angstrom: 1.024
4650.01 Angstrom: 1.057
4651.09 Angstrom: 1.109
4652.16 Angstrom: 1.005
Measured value 6.2 Angstrom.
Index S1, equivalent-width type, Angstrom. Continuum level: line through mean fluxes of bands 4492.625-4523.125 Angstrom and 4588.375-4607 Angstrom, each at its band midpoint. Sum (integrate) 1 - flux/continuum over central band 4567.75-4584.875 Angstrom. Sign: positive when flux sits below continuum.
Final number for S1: -1.0 Angstrom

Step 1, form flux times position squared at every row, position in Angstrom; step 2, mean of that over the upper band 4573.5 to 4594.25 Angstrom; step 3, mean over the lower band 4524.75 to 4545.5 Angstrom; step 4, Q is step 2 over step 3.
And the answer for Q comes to 1.3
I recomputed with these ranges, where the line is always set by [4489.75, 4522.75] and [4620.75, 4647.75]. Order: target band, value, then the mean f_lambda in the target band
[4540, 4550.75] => 1.3 Angstrom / 0.996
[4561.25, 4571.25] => 0.4 Angstrom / 1.09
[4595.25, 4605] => 0.4 Angstrom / 1.11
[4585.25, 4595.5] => 0.1 Angstrom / 1.14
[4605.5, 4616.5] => -0.3 Angstrom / 1.18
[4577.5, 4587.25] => -0.6 Angstrom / 1.21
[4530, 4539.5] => 1.6 Angstrom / 0.945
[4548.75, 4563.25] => 0.3 Angstrom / 1.12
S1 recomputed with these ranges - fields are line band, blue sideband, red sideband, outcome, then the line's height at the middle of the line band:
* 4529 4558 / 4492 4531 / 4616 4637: 3.0 Angstrom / 1.11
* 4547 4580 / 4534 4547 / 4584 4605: -3.5 Angstrom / 1.03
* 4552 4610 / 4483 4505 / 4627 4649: 0.0 Angstrom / 1.15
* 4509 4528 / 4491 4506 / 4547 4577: 0.5 Angstrom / 1.12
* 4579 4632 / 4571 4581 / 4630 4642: 3.3 Angstrom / 1.23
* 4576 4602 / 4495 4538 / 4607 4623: -1.2 Angstrom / 1.12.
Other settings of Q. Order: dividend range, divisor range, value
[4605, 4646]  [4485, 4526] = 1.10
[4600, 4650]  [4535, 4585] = 1.08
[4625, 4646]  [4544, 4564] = 1.12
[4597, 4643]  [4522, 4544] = 1.26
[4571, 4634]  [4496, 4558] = 1.14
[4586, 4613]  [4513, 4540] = 1.15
